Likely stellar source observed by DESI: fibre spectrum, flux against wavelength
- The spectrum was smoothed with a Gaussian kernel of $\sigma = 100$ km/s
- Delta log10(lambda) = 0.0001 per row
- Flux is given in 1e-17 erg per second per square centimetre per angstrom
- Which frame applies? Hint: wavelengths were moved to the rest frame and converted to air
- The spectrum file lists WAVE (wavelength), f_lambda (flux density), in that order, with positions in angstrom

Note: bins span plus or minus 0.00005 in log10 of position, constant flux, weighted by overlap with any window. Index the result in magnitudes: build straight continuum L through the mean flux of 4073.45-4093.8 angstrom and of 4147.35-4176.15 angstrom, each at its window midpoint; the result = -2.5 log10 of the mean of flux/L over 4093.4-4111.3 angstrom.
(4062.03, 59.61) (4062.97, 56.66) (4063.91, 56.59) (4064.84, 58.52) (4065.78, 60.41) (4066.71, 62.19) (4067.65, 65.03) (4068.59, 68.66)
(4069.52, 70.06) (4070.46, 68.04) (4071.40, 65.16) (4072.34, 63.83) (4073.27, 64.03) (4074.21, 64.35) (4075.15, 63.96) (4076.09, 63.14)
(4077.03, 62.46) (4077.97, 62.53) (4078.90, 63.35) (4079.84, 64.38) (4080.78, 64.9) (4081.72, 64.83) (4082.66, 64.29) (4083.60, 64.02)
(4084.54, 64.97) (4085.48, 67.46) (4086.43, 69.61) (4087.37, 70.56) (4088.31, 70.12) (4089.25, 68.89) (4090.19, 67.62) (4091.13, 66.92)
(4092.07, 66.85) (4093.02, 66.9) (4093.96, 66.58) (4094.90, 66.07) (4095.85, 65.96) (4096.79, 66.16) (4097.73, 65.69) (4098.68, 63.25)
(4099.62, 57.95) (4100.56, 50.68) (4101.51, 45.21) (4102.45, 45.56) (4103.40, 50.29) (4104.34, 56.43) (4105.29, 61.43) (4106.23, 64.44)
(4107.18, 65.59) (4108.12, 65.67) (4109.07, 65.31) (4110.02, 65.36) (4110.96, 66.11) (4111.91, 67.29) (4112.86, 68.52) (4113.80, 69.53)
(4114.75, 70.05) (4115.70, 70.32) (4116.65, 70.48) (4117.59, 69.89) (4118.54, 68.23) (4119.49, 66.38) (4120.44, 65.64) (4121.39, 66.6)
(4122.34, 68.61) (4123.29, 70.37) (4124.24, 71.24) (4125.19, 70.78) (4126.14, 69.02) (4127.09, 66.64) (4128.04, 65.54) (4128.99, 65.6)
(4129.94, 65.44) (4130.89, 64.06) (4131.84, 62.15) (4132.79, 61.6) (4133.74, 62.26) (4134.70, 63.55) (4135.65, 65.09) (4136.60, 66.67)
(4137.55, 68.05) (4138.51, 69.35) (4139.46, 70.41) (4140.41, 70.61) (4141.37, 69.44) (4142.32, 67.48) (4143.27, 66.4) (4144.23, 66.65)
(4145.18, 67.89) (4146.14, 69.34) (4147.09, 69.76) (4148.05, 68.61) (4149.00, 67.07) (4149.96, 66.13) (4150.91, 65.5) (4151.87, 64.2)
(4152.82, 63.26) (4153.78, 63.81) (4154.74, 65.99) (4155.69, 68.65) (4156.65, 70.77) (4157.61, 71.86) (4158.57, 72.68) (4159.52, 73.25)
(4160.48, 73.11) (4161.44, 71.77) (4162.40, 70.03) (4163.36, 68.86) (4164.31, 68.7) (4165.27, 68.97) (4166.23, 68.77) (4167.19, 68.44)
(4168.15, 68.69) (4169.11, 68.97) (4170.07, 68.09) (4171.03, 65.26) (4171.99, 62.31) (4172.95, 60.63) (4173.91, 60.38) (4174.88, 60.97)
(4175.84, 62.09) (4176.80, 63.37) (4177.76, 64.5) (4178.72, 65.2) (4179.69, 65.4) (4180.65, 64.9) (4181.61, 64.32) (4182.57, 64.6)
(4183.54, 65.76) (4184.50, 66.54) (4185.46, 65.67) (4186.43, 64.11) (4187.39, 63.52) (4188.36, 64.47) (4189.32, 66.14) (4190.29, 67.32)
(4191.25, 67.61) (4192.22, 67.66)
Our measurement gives 0.09 mag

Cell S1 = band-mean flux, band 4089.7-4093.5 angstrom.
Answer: 67.1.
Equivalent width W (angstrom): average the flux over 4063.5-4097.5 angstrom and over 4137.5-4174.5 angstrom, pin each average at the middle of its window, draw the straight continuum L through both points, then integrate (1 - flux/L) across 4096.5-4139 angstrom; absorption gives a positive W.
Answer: 1.3 angstrom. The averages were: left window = 65.3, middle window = 64.5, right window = 67.9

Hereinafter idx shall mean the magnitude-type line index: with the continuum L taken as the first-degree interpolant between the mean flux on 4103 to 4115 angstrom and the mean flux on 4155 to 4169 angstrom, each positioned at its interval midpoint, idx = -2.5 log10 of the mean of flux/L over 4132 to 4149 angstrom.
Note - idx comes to 0.01 mag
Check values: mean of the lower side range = 64.3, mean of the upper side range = 70.2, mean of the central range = 67.1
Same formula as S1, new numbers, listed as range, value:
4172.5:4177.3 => 61.5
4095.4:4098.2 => 66.1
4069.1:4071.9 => 67.5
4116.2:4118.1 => 70.4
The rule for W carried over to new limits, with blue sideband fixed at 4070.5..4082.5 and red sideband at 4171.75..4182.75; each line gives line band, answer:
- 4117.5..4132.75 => -0.8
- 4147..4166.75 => -1.6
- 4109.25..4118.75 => -0.7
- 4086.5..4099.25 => -0.6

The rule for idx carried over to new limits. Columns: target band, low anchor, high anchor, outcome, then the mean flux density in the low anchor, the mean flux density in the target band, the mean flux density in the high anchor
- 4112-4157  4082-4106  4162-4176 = -0.04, 62.8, 67.3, 66.1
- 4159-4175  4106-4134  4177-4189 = -0.04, 67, 67.6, 64.9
